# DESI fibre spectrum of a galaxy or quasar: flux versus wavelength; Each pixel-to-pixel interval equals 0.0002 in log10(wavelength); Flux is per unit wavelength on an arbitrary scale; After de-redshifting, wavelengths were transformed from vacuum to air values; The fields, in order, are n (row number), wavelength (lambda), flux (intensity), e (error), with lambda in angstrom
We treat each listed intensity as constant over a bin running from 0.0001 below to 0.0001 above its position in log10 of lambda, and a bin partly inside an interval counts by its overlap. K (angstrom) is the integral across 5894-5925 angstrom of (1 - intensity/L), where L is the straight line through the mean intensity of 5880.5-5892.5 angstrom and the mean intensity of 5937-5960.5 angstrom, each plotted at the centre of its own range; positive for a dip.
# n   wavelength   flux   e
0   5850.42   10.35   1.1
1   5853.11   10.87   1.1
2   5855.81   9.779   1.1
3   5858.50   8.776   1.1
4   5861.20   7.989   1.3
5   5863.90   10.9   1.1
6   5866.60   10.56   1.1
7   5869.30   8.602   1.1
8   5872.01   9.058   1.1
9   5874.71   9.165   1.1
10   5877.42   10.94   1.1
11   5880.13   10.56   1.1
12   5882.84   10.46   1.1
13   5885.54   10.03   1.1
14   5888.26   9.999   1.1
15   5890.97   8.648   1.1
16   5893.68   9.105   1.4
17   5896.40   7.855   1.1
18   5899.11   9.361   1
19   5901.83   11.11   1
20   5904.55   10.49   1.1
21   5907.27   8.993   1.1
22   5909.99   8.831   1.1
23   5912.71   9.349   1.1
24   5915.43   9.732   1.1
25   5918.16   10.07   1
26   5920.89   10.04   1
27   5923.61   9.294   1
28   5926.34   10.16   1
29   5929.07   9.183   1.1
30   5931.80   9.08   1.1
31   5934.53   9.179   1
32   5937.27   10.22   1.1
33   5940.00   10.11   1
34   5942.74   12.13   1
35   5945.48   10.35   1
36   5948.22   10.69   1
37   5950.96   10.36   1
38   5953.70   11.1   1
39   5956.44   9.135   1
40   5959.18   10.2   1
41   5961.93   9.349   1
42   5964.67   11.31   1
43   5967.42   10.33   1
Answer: 1.66 angstrom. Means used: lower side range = 9.84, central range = 9.54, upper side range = 10.5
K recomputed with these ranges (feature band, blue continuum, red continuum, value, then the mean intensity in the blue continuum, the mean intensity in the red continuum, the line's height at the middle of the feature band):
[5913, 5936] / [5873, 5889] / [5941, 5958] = 1.91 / 10.2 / 10.6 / 10.5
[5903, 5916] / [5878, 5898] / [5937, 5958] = 0.56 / 9.58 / 10.5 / 9.92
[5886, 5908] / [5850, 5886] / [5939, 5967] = 1.26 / 9.85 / 10.5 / 10.1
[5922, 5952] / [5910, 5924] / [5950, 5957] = -0.14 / 9.64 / 10.3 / 10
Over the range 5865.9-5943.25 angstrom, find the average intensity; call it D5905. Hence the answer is 9.7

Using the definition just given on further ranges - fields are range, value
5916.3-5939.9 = 9.68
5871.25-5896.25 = 9.7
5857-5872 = 9.34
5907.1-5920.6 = 9.48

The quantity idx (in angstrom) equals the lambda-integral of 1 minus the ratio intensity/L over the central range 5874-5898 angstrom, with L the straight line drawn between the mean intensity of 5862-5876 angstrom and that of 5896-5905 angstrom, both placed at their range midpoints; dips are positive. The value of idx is 0.2 angstrom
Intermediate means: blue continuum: 9.59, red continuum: 9.82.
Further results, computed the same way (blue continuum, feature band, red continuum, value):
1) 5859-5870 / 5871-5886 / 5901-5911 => -0.69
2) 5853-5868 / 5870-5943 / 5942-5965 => 2.71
